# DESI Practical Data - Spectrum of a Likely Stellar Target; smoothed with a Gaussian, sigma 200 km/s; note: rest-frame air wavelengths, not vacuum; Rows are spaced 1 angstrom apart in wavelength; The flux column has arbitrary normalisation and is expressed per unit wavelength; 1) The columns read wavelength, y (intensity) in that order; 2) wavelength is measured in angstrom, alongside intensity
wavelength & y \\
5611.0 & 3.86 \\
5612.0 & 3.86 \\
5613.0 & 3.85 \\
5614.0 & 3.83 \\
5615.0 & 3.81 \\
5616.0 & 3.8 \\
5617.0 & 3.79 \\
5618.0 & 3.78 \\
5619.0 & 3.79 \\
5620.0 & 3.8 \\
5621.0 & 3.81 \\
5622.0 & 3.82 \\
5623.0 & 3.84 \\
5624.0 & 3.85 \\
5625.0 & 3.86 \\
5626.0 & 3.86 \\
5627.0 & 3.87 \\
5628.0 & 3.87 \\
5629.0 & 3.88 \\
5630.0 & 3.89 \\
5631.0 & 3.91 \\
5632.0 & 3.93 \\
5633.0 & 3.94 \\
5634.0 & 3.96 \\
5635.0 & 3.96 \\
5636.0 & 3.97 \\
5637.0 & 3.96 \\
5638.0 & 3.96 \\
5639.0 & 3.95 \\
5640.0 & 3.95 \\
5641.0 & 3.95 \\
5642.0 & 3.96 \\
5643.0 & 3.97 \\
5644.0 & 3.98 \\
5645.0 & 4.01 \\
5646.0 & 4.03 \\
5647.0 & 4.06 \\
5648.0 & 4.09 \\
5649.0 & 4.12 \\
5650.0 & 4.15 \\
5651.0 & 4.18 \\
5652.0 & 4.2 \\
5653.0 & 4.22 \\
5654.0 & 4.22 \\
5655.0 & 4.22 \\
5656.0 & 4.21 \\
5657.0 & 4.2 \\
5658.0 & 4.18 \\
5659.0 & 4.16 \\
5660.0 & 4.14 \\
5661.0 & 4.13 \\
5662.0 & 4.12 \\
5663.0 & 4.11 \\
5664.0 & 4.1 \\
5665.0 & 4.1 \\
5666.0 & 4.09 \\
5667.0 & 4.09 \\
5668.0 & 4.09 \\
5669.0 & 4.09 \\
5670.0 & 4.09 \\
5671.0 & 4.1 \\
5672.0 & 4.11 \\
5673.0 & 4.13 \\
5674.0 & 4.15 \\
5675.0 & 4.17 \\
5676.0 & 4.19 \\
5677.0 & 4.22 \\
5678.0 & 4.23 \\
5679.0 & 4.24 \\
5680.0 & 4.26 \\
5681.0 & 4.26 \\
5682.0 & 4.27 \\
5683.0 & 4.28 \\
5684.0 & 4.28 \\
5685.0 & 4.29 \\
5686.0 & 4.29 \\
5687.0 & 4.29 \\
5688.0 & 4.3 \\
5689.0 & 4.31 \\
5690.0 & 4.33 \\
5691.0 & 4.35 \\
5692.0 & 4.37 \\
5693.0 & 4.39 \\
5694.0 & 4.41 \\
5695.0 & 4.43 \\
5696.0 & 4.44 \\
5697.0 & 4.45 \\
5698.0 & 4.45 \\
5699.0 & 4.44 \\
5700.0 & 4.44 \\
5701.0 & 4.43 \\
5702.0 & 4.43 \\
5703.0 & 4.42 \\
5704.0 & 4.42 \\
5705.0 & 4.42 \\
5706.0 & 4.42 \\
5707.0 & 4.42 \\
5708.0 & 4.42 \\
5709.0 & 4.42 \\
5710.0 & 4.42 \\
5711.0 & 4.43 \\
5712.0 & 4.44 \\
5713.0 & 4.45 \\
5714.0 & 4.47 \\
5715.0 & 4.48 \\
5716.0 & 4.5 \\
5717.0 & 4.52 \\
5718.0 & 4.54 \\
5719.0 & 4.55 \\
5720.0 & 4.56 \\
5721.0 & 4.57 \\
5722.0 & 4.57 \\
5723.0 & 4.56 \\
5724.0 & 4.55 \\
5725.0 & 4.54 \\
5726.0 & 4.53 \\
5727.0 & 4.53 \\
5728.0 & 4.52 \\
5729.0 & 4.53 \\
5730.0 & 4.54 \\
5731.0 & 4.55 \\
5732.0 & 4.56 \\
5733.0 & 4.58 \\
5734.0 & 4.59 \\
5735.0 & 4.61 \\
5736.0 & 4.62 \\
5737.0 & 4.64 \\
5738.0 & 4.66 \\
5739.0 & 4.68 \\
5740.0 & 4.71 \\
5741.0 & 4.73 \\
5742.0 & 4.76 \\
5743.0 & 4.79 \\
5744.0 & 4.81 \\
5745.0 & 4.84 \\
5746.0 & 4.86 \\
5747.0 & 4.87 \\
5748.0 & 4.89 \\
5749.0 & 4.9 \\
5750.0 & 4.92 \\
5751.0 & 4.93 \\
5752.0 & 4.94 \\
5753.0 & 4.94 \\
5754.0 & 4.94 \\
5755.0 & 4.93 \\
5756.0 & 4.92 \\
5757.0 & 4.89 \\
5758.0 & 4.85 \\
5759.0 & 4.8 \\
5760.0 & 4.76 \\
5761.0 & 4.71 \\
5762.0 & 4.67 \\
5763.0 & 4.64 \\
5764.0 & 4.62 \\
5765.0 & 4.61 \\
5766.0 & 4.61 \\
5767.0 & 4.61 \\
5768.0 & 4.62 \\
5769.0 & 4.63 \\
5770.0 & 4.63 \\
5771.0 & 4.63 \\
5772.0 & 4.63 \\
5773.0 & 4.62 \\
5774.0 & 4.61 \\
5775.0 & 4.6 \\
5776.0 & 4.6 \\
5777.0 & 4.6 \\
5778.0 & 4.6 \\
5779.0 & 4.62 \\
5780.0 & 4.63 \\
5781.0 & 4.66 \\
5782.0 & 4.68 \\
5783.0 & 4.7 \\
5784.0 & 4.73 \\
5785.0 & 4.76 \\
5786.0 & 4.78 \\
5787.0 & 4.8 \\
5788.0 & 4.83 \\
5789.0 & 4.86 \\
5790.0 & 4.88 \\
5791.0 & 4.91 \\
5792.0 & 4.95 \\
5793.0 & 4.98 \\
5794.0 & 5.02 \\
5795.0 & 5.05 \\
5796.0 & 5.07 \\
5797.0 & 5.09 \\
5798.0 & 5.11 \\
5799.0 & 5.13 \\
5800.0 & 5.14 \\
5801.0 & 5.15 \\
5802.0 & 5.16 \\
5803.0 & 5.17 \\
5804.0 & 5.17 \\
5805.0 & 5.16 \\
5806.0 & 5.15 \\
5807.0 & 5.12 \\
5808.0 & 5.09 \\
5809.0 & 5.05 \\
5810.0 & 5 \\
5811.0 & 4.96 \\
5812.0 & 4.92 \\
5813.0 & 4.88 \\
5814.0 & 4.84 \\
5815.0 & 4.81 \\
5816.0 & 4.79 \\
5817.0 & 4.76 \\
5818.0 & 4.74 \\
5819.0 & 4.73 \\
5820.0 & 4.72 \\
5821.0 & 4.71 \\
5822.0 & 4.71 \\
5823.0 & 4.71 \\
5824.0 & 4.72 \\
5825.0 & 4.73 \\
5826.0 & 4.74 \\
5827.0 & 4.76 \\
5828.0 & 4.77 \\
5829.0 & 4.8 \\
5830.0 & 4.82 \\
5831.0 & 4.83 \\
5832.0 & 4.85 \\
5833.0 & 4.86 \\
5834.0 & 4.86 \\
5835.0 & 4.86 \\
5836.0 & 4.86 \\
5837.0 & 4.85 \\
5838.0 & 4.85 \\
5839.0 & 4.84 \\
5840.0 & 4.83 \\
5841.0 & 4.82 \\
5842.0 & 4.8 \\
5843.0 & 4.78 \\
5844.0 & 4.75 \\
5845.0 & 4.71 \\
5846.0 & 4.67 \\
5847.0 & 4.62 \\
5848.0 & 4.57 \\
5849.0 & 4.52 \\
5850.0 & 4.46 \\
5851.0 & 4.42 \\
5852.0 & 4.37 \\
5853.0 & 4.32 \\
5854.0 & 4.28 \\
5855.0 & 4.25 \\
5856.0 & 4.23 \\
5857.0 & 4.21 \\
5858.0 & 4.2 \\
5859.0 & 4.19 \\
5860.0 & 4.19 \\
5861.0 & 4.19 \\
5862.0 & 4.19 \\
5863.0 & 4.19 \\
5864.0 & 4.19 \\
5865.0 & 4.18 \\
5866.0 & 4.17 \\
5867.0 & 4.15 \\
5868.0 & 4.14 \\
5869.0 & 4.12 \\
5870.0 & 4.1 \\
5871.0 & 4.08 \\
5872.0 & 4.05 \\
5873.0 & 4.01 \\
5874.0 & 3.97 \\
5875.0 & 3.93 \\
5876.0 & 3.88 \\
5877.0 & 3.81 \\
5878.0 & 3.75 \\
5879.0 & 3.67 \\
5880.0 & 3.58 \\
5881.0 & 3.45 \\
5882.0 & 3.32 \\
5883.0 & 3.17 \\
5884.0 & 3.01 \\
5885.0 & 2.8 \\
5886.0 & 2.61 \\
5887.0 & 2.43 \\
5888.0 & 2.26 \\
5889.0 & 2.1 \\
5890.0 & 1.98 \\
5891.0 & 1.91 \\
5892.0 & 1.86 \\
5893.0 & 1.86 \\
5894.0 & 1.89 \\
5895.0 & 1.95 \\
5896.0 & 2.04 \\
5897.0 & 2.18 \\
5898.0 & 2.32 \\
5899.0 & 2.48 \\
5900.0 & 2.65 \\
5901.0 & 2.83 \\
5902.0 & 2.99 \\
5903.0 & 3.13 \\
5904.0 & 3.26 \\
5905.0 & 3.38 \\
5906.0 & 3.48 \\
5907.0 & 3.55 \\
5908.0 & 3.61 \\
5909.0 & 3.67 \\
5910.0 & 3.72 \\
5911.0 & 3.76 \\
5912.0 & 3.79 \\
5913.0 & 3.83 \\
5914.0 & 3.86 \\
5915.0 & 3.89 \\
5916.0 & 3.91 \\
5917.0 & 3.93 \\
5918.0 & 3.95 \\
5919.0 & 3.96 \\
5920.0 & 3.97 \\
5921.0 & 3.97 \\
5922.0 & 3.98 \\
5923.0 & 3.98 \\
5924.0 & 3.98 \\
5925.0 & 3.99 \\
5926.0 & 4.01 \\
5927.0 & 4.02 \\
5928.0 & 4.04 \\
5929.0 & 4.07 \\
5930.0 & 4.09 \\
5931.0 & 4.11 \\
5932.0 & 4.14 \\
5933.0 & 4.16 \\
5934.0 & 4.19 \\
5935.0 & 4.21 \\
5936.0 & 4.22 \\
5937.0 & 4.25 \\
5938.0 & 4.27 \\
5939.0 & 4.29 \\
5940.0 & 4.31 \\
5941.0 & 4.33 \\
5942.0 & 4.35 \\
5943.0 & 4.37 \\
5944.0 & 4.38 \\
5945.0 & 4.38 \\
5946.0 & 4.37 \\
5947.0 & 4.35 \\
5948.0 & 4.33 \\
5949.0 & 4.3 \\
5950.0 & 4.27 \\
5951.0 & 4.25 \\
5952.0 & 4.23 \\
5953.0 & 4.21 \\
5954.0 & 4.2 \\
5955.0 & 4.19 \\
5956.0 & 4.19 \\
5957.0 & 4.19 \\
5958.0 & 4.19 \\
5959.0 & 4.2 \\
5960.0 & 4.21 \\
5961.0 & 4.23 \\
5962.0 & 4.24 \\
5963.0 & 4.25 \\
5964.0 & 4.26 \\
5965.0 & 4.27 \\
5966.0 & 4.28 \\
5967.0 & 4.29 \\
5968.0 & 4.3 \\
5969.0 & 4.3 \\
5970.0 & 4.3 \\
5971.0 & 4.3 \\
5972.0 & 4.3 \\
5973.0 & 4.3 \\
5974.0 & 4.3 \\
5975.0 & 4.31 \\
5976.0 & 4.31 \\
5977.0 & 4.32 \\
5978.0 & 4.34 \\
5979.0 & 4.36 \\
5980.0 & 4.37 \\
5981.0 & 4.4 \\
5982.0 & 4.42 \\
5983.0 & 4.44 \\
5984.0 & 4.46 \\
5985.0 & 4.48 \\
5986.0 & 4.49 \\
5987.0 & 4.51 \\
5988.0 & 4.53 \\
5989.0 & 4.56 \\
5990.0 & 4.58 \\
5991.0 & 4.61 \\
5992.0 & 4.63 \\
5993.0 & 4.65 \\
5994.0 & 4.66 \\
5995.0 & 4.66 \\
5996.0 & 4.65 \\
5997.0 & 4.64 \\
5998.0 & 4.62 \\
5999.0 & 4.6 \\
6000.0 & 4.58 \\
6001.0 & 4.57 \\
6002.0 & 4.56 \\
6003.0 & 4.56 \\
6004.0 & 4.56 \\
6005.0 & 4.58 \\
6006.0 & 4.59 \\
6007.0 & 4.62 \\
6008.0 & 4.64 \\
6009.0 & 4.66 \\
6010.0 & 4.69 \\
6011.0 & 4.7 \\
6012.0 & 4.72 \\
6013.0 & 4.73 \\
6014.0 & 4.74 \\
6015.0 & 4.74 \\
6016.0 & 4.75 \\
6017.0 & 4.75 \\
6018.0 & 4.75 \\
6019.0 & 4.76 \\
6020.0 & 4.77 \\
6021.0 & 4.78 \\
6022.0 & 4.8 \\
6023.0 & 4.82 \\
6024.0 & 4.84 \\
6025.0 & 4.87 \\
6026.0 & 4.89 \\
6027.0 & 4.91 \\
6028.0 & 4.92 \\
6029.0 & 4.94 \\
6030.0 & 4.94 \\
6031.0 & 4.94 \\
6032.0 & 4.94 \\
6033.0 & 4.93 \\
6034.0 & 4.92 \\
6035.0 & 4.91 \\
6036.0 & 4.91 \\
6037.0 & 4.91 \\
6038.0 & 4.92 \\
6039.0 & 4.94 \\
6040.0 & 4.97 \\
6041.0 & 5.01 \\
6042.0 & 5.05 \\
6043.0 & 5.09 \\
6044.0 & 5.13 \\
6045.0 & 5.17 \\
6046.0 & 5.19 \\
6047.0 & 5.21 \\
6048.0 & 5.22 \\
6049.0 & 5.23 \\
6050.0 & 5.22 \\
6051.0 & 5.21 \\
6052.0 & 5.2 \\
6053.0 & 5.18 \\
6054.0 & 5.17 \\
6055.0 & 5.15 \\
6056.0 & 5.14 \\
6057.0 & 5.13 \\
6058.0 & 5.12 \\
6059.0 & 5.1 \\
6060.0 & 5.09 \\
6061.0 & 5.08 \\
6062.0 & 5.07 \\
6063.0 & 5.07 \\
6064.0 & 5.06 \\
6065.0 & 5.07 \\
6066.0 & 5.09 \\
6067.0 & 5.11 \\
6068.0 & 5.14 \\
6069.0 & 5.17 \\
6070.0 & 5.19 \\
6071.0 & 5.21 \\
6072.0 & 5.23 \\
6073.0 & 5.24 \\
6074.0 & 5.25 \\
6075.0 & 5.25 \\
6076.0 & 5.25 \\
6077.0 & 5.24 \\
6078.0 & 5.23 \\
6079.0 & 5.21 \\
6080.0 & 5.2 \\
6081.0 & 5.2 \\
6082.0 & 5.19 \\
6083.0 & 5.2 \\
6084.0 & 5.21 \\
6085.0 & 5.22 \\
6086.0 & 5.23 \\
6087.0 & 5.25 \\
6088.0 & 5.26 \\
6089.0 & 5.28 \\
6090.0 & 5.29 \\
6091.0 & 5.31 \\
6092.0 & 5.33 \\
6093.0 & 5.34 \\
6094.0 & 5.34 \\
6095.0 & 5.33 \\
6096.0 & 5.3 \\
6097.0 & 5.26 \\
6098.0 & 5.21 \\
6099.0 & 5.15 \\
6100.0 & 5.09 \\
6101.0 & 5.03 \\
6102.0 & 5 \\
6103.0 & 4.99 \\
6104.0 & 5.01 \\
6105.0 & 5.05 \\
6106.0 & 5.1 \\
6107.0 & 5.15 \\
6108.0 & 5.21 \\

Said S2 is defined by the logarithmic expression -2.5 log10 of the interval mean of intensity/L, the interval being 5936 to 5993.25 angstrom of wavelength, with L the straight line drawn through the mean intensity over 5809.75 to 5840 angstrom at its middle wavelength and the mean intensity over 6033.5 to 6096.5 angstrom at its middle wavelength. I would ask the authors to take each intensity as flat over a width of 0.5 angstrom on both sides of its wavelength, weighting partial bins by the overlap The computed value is 0.16 mag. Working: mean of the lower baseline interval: 4.81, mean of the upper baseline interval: 5.16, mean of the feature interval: 4.34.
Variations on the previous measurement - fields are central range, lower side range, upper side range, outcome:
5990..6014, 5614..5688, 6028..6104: 0.08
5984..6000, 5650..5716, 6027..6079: 0.09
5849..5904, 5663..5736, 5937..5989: 0.25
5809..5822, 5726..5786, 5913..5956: -0.07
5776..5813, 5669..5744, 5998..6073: -0.08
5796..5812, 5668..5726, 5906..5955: -0.20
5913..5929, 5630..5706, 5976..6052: 0.16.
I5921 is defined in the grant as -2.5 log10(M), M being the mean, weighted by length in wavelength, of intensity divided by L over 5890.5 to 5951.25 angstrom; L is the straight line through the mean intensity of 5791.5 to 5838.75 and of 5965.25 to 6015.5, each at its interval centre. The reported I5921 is 0.26 mag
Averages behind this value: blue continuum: 4.92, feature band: 3.66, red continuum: 4.51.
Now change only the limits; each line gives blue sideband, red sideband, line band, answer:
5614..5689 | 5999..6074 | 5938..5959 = 0.110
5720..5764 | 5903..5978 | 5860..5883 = 0.098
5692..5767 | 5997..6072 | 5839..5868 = 0.078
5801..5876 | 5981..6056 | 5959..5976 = 0.114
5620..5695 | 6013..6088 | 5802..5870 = -0.029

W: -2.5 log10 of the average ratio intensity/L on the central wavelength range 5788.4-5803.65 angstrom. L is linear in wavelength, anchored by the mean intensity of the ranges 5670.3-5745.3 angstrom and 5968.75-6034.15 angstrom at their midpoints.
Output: -0.125 mag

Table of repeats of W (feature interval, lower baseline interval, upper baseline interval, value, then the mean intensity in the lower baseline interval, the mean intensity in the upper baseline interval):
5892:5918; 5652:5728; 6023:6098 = 0.47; 4.33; 5.13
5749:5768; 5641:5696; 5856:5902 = -0.25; 4.18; 3.3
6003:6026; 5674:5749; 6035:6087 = 0.07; 4.48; 5.14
